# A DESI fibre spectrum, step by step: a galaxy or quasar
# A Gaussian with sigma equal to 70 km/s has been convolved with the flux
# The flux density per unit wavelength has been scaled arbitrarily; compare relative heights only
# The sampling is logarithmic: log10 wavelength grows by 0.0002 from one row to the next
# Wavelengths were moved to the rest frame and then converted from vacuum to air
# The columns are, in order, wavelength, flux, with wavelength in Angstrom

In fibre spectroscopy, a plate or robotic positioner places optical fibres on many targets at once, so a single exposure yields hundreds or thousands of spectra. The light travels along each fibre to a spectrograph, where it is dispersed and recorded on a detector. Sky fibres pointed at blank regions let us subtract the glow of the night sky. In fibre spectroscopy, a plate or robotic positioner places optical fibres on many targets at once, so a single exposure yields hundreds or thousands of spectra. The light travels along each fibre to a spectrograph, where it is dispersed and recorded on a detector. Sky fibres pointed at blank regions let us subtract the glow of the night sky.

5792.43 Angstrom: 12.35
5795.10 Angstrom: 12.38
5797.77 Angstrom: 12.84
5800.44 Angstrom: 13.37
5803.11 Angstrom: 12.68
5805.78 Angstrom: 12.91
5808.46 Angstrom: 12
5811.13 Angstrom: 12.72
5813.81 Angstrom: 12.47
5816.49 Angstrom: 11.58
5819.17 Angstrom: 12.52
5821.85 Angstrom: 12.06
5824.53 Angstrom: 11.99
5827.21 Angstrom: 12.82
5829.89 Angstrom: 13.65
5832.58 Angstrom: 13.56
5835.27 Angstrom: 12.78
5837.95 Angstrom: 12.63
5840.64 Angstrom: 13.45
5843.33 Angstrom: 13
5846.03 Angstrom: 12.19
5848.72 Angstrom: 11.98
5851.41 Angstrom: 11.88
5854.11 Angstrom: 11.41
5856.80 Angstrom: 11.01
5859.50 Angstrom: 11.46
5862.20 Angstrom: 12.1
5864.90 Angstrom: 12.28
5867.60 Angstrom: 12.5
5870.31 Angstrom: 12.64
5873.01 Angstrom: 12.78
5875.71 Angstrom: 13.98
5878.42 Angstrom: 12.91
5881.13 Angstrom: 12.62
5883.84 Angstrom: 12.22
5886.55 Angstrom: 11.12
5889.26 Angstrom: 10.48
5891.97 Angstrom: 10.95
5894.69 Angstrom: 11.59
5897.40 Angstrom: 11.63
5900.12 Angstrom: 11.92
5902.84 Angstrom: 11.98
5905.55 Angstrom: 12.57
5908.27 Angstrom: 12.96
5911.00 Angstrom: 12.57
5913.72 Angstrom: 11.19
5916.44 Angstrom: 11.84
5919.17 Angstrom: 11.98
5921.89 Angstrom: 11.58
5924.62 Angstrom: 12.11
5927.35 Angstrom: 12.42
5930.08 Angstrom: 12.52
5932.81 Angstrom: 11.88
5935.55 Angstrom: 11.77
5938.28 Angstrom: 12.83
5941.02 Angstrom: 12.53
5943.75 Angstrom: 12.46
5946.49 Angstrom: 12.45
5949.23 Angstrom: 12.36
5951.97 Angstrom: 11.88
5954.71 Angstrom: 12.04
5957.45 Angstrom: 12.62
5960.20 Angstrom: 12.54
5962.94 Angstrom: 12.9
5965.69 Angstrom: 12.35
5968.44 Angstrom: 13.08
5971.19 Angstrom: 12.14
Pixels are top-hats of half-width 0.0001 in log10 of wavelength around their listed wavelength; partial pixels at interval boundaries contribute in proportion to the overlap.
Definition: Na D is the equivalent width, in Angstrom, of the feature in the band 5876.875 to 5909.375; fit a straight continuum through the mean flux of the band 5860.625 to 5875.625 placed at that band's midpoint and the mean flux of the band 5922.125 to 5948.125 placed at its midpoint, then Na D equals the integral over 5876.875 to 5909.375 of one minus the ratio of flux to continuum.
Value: 1.4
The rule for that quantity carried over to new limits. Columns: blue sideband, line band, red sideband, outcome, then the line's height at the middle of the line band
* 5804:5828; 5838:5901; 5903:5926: 0.54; 12.2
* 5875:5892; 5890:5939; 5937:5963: 0.98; 12.2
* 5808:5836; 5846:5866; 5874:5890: 1.07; 12.4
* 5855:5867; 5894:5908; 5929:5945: 0.03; 12.1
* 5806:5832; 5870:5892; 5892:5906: -0.52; 12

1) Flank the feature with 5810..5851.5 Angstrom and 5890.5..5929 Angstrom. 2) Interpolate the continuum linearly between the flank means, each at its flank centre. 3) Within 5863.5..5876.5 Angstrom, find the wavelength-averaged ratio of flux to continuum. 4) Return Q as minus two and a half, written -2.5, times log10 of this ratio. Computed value -0.04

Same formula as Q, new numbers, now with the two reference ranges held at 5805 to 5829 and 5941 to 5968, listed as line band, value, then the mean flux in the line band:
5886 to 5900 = 0.108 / 11.2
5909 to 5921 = 0.042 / 11.9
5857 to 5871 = 0.028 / 12.1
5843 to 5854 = 0.025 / 12.1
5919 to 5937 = 0.033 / 12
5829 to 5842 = -0.071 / 13.2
